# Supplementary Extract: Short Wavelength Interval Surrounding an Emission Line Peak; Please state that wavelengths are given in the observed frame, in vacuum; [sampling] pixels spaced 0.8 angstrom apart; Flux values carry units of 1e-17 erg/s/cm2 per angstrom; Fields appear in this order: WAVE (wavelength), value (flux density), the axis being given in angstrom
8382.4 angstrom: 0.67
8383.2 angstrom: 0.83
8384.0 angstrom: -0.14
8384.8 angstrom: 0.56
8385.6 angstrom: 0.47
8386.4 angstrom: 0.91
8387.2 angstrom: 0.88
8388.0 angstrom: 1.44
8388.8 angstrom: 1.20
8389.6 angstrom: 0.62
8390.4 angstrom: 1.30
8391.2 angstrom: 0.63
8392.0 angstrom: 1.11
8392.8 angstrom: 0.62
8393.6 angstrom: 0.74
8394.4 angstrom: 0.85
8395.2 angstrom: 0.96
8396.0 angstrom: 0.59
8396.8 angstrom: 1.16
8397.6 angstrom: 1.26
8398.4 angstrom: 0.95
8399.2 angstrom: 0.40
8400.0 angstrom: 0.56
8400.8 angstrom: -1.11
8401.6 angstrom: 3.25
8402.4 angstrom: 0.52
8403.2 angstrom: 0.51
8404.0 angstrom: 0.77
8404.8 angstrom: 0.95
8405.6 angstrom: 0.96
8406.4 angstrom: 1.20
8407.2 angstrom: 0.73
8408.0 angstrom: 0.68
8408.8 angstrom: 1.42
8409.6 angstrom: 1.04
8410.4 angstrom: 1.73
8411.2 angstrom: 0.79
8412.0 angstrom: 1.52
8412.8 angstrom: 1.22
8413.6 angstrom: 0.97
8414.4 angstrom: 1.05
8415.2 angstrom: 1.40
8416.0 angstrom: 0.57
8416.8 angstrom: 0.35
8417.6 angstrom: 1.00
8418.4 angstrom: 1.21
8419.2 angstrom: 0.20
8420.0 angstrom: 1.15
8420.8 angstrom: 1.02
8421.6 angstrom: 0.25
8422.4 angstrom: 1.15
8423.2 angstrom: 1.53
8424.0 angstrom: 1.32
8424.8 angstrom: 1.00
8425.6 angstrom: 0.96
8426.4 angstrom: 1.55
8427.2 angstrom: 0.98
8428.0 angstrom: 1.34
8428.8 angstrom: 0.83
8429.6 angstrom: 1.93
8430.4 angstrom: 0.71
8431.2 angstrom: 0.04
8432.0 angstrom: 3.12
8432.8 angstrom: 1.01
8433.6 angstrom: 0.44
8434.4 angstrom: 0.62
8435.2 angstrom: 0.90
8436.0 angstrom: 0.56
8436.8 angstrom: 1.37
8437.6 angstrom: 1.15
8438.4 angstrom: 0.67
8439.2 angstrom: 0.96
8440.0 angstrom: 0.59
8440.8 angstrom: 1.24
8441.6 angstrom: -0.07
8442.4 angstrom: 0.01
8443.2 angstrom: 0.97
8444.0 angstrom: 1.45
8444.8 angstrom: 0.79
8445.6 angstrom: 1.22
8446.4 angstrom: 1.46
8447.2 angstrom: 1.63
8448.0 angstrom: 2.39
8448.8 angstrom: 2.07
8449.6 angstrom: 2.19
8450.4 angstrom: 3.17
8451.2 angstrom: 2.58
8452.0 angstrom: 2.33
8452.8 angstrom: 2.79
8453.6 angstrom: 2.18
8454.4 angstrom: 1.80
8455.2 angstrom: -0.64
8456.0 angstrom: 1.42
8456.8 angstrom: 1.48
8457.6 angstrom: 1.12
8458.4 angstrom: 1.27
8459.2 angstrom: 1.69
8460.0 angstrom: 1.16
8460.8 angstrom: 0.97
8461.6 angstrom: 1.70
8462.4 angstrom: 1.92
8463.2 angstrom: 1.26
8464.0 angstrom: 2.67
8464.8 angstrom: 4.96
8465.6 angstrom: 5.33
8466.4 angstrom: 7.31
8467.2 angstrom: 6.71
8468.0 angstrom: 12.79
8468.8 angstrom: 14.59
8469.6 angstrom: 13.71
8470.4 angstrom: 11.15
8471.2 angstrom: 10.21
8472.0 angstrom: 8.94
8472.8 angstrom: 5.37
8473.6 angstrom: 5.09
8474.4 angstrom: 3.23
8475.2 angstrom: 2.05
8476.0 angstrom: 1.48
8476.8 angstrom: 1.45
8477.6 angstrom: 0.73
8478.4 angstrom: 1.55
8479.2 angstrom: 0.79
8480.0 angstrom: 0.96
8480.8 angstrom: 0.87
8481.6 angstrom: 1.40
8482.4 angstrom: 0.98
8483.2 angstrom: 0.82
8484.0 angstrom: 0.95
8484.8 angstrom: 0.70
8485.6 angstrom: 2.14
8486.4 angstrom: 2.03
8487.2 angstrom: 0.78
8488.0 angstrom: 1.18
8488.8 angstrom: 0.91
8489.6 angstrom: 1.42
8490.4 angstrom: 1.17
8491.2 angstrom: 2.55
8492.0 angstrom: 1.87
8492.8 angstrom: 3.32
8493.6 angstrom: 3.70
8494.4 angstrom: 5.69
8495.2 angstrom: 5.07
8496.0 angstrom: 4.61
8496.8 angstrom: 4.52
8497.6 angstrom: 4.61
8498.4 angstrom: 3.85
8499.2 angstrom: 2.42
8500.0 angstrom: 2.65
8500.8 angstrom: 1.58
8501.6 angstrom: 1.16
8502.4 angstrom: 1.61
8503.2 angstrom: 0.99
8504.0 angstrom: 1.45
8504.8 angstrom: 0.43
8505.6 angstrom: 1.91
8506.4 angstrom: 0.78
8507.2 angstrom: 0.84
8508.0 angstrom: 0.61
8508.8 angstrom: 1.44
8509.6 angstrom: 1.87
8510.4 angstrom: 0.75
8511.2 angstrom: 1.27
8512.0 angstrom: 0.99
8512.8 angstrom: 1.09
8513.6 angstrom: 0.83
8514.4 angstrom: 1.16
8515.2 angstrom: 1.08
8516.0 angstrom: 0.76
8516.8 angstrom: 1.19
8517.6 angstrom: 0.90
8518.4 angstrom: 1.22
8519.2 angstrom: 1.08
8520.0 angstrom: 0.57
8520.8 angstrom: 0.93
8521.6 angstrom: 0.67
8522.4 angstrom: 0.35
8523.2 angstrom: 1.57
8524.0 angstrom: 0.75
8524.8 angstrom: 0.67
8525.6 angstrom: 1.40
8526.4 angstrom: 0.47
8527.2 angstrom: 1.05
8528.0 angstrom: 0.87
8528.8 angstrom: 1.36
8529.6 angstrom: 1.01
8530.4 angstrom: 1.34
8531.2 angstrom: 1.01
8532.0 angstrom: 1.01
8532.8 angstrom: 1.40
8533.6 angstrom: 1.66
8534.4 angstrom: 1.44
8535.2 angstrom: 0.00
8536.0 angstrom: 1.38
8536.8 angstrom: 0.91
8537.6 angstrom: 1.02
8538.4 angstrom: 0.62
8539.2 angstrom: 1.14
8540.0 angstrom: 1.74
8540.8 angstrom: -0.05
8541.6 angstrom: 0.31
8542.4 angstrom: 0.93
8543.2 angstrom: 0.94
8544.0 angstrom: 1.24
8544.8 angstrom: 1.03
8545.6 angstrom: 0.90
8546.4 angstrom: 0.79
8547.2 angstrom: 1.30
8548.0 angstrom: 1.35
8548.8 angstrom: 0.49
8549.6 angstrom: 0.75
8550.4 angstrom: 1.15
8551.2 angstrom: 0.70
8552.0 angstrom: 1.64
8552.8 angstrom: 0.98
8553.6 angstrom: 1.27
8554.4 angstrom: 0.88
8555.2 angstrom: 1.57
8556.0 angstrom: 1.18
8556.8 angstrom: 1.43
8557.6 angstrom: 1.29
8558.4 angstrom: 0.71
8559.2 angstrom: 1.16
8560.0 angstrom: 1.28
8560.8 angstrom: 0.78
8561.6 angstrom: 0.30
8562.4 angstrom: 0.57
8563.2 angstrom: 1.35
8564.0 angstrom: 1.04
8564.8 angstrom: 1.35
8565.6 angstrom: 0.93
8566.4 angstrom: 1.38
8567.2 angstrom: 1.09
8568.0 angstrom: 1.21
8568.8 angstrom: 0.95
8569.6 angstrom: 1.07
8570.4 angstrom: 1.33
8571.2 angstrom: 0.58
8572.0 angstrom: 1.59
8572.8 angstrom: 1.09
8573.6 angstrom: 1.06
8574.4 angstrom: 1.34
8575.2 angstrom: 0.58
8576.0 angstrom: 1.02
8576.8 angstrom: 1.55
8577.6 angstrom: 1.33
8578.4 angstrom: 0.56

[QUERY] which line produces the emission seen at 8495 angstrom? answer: [N II]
